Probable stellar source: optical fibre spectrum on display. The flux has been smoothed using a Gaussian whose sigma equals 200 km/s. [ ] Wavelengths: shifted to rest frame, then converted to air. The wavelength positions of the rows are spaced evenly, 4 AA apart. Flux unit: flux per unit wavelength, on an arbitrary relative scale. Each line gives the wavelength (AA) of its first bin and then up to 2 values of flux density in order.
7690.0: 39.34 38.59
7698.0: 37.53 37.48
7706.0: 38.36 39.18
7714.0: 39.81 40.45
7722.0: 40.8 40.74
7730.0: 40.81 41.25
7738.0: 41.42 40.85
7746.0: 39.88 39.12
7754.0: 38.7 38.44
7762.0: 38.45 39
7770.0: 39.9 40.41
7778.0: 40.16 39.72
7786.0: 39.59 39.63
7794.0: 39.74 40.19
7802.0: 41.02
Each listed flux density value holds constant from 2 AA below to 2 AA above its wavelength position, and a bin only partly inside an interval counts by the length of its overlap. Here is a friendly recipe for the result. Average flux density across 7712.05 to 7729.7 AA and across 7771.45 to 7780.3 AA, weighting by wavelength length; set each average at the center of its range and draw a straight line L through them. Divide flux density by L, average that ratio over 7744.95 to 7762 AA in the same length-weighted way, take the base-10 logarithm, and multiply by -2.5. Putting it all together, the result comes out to 0.04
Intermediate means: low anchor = 40.5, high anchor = 40.2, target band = 38.9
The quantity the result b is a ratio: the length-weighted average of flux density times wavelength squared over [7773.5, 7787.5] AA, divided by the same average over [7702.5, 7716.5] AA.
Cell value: 1.0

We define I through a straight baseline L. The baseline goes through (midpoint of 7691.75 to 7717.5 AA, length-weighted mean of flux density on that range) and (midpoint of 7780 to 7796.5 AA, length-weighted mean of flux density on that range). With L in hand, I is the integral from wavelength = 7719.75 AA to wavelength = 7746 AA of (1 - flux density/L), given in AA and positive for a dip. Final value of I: -1.3 AA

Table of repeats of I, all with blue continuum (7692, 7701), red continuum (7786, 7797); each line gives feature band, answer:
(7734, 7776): -0.69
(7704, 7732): -1.19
